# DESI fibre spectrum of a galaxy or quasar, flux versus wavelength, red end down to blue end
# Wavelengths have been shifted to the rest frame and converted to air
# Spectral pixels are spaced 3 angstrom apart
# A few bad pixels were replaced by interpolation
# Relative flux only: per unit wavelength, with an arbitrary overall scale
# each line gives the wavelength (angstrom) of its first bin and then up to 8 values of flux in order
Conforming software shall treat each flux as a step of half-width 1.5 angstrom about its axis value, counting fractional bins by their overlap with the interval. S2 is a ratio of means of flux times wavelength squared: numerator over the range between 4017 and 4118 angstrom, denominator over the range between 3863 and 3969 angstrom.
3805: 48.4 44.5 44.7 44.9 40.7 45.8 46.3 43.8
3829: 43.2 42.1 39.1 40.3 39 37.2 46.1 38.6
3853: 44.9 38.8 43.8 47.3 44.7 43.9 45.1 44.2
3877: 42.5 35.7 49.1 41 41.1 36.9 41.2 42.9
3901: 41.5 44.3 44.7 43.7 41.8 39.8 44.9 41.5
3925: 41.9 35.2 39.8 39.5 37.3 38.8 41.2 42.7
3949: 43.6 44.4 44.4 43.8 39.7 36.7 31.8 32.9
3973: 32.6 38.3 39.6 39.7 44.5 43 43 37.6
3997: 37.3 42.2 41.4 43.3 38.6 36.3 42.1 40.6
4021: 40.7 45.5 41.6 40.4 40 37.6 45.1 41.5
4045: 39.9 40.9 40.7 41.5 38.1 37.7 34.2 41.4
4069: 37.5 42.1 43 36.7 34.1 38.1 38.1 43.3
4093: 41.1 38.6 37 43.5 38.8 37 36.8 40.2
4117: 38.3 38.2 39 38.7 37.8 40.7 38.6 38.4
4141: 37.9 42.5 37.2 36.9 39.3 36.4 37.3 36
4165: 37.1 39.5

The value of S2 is 1.03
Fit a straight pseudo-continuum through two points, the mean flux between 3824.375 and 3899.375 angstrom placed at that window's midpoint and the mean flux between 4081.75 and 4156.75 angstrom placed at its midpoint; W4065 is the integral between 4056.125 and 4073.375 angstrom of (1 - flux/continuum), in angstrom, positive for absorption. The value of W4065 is 0.5 angstrom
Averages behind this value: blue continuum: 42.1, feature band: 38.5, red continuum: 38.9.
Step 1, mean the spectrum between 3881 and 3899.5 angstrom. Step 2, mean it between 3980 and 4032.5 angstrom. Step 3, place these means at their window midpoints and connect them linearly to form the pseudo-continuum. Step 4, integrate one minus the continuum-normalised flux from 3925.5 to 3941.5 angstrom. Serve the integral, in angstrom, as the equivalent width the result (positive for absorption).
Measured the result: 1.2 angstrom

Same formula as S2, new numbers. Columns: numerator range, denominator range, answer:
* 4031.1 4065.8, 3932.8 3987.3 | 1.05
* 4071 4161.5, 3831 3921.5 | 1.04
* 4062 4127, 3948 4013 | 1.04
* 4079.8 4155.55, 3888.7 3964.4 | 1.03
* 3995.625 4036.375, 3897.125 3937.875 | 1.03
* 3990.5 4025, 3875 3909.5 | 1.02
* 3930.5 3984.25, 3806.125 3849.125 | 0.98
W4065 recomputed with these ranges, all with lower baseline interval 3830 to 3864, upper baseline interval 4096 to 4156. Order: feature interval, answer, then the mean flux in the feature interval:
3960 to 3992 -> 1.6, 38.3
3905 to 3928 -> -0.7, 42.2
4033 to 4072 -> -0.3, 39.8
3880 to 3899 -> -0.1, 41.5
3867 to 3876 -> -0.6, 44.3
